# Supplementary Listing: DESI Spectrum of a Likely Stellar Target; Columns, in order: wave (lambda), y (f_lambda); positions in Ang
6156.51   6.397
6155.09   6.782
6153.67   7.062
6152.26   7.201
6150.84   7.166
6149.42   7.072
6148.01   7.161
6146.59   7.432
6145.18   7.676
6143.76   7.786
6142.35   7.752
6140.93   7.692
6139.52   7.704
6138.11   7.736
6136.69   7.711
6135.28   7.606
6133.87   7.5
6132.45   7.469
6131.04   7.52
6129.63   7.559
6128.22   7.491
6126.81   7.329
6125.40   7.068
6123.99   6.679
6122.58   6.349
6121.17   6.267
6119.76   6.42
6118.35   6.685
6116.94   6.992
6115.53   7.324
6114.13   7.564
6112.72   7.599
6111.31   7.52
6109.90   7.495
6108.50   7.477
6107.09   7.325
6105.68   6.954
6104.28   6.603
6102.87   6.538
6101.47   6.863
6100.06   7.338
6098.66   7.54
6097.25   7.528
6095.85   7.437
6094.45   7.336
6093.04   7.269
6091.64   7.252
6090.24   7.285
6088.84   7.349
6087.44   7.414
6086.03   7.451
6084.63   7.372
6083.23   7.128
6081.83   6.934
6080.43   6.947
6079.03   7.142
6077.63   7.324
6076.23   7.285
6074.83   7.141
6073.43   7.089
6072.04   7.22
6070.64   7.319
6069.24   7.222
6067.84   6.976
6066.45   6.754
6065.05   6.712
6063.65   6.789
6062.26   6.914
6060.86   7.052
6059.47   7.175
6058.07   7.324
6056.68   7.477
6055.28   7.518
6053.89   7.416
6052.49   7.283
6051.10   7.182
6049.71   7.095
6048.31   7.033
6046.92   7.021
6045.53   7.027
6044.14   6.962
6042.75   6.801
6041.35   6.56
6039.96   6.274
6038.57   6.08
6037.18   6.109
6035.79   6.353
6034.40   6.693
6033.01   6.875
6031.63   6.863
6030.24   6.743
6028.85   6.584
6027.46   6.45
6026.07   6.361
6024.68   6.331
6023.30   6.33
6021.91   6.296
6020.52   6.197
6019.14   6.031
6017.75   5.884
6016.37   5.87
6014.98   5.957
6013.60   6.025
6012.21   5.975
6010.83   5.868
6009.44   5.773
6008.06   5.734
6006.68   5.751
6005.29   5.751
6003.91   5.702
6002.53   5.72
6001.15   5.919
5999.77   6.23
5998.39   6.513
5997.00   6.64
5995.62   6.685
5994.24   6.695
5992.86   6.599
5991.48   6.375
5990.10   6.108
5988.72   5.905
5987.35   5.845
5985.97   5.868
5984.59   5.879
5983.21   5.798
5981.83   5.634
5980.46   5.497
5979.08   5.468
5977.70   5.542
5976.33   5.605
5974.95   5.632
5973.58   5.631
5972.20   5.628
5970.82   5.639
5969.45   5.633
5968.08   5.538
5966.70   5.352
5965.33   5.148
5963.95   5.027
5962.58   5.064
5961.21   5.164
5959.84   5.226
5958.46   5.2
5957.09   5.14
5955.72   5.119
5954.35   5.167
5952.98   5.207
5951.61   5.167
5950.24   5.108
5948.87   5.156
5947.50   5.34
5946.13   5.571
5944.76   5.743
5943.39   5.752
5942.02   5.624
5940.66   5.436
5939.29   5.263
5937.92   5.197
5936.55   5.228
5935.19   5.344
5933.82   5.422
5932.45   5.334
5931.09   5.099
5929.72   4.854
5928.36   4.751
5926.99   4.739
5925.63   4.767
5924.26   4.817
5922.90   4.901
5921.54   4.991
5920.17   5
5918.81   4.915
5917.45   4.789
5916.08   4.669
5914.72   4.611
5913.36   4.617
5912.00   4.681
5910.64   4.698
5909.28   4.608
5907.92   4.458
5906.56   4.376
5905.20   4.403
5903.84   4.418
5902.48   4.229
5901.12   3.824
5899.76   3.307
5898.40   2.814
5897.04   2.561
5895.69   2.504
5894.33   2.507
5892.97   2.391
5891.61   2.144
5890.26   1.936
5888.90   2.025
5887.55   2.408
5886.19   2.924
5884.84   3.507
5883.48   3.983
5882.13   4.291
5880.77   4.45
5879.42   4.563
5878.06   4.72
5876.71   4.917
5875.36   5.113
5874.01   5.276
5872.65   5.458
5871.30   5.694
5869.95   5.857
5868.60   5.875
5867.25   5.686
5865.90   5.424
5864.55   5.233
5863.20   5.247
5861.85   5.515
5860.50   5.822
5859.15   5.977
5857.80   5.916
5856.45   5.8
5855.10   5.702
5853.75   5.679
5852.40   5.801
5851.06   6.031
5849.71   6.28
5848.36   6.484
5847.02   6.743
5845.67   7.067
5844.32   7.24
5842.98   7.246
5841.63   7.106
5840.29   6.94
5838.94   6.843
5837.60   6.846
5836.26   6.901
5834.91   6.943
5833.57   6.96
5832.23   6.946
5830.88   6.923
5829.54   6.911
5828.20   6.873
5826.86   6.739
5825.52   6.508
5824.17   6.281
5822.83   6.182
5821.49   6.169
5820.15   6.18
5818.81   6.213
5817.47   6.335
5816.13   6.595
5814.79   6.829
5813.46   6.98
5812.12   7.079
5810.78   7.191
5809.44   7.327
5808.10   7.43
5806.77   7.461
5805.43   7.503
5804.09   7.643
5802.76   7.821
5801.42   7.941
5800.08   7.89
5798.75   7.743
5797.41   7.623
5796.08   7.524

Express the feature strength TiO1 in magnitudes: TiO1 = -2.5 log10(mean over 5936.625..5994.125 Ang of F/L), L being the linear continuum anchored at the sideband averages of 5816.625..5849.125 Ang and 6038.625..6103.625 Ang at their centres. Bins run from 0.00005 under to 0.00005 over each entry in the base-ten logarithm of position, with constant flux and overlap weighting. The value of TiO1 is 0.25 mag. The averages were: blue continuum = 6.73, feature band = 5.52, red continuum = 7.12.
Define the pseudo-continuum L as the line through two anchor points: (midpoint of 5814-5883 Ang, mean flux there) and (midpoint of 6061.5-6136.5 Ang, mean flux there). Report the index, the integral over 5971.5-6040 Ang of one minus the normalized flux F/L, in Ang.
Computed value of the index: 7.0 Ang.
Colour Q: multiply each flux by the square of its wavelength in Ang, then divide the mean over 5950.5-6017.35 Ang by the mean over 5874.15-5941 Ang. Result 1.4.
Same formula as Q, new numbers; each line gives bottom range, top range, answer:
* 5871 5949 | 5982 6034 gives 1.44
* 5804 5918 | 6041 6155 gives 1.44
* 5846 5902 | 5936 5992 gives 1.23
